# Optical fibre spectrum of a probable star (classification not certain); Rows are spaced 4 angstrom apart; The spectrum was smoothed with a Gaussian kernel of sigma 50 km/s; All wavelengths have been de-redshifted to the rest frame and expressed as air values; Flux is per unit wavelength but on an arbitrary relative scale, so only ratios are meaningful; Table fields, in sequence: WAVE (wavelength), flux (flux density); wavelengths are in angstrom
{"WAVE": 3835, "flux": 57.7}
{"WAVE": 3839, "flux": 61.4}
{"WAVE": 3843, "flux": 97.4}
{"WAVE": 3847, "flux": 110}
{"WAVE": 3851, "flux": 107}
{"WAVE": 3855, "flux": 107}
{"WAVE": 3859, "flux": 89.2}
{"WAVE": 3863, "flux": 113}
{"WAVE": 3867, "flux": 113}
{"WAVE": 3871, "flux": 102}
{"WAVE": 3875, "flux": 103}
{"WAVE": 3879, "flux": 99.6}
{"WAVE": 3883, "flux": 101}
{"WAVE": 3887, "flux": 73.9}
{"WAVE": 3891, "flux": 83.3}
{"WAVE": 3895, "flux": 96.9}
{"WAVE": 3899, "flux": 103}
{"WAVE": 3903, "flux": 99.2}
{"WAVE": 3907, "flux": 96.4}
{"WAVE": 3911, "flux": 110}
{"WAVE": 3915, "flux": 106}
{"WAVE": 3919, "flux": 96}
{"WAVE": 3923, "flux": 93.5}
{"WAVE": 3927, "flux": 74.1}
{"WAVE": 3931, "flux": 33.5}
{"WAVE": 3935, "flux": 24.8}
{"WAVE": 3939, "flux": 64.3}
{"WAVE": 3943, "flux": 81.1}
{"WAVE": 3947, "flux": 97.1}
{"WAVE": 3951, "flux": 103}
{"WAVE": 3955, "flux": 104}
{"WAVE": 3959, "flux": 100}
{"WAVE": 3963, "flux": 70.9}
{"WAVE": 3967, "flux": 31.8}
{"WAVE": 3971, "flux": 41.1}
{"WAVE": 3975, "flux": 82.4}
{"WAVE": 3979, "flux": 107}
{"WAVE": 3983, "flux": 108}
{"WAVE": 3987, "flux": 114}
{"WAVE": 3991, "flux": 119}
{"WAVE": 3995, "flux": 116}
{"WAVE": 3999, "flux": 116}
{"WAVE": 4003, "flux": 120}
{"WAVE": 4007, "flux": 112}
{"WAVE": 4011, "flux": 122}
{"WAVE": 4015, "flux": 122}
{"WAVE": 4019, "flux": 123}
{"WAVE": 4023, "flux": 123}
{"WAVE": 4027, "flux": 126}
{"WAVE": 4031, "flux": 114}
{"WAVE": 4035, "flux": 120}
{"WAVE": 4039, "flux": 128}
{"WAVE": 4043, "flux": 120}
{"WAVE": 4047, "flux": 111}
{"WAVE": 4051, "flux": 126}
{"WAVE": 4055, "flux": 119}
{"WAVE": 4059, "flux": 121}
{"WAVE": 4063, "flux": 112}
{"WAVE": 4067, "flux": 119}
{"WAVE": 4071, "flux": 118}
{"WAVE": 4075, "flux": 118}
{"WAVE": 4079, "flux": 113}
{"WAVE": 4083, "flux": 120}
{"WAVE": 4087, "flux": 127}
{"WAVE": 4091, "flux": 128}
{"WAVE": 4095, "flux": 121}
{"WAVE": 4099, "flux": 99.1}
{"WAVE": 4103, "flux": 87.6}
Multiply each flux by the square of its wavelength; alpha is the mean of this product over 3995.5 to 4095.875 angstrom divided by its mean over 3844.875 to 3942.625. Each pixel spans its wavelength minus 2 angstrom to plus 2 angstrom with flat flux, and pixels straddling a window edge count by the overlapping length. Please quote 1.4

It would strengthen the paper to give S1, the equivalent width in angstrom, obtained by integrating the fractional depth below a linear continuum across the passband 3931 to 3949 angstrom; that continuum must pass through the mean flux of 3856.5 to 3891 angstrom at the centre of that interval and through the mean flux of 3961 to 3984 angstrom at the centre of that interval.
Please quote 3.8 angstrom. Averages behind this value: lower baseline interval 98.5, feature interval 63.1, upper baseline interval 72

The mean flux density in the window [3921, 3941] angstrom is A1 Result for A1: 58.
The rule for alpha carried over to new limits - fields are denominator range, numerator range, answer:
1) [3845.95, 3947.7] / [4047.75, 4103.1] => 1.41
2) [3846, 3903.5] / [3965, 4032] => 1.13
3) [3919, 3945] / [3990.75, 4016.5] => 1.90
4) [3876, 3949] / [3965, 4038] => 1.31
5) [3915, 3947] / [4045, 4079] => 1.77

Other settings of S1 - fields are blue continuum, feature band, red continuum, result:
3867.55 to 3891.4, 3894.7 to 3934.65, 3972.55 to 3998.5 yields 4.6 angstrom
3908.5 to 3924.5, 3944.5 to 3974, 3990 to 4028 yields 8.4 angstrom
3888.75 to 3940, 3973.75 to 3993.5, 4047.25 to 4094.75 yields -1.5 angstrom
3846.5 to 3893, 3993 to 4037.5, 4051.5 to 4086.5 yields -2.5 angstrom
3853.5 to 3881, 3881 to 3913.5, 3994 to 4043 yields 3.5 angstrom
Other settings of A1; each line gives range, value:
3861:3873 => 109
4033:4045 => 123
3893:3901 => 100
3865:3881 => 104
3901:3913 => 102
